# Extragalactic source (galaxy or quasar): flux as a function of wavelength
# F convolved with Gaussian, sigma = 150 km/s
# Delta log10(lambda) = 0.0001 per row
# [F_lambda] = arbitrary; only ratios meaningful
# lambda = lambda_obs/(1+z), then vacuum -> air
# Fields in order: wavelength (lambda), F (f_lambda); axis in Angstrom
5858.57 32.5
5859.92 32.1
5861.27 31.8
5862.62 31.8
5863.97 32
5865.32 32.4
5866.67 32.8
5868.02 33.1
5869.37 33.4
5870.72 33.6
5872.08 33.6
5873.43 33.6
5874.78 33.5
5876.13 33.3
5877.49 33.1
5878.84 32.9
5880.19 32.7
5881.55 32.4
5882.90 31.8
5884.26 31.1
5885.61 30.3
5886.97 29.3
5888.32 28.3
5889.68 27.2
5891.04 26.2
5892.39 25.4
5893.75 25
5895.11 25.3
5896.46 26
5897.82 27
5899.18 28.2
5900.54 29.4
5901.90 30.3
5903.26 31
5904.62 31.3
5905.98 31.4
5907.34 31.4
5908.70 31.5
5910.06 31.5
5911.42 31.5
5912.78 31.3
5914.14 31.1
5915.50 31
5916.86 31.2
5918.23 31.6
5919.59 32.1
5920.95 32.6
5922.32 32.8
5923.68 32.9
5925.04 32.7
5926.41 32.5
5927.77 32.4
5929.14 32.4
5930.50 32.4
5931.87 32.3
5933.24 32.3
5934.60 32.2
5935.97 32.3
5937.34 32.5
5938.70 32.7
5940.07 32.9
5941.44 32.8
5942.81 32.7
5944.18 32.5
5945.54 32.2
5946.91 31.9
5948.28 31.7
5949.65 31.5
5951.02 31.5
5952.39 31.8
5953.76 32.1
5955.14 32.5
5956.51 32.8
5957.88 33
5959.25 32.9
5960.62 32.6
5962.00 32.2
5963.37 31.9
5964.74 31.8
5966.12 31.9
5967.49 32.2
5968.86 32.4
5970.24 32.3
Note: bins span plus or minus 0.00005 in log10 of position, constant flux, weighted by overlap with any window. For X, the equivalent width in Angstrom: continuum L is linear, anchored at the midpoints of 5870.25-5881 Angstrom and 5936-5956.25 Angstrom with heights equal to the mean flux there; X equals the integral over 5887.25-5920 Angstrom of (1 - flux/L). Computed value 3.4 Angstrom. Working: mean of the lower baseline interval 33.3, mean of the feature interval 29.4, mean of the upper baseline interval 32.2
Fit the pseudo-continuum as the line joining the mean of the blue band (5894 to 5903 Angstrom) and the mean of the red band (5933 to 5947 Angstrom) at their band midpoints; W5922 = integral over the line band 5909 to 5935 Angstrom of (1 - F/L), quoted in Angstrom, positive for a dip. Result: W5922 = -1.4 Angstrom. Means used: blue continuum 27.7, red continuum 32.5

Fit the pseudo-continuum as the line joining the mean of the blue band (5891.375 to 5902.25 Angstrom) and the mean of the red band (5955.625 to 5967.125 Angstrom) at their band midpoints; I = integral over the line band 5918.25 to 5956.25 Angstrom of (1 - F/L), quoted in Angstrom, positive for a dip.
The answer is -2.5 Angstrom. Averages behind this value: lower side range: 27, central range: 32.3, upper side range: 32.4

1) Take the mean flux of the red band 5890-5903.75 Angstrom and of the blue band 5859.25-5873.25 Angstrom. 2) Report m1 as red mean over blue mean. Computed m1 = 0.8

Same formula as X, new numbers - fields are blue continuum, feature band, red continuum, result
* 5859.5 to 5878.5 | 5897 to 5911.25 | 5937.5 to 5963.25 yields 1.0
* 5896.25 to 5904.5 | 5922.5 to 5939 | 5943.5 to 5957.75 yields -0.9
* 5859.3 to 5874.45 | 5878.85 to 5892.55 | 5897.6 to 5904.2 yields 0.5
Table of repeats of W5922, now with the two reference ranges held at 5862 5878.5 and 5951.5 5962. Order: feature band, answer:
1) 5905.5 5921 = 0.6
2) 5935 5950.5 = 0.1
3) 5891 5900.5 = 1.9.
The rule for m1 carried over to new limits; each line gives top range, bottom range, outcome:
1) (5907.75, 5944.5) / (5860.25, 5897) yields 1.04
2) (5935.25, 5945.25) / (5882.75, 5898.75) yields 1.18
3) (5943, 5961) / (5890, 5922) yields 1.09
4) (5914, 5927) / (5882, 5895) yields 1.14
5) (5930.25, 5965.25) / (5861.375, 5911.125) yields 1.05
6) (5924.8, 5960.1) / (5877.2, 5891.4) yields 1.06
